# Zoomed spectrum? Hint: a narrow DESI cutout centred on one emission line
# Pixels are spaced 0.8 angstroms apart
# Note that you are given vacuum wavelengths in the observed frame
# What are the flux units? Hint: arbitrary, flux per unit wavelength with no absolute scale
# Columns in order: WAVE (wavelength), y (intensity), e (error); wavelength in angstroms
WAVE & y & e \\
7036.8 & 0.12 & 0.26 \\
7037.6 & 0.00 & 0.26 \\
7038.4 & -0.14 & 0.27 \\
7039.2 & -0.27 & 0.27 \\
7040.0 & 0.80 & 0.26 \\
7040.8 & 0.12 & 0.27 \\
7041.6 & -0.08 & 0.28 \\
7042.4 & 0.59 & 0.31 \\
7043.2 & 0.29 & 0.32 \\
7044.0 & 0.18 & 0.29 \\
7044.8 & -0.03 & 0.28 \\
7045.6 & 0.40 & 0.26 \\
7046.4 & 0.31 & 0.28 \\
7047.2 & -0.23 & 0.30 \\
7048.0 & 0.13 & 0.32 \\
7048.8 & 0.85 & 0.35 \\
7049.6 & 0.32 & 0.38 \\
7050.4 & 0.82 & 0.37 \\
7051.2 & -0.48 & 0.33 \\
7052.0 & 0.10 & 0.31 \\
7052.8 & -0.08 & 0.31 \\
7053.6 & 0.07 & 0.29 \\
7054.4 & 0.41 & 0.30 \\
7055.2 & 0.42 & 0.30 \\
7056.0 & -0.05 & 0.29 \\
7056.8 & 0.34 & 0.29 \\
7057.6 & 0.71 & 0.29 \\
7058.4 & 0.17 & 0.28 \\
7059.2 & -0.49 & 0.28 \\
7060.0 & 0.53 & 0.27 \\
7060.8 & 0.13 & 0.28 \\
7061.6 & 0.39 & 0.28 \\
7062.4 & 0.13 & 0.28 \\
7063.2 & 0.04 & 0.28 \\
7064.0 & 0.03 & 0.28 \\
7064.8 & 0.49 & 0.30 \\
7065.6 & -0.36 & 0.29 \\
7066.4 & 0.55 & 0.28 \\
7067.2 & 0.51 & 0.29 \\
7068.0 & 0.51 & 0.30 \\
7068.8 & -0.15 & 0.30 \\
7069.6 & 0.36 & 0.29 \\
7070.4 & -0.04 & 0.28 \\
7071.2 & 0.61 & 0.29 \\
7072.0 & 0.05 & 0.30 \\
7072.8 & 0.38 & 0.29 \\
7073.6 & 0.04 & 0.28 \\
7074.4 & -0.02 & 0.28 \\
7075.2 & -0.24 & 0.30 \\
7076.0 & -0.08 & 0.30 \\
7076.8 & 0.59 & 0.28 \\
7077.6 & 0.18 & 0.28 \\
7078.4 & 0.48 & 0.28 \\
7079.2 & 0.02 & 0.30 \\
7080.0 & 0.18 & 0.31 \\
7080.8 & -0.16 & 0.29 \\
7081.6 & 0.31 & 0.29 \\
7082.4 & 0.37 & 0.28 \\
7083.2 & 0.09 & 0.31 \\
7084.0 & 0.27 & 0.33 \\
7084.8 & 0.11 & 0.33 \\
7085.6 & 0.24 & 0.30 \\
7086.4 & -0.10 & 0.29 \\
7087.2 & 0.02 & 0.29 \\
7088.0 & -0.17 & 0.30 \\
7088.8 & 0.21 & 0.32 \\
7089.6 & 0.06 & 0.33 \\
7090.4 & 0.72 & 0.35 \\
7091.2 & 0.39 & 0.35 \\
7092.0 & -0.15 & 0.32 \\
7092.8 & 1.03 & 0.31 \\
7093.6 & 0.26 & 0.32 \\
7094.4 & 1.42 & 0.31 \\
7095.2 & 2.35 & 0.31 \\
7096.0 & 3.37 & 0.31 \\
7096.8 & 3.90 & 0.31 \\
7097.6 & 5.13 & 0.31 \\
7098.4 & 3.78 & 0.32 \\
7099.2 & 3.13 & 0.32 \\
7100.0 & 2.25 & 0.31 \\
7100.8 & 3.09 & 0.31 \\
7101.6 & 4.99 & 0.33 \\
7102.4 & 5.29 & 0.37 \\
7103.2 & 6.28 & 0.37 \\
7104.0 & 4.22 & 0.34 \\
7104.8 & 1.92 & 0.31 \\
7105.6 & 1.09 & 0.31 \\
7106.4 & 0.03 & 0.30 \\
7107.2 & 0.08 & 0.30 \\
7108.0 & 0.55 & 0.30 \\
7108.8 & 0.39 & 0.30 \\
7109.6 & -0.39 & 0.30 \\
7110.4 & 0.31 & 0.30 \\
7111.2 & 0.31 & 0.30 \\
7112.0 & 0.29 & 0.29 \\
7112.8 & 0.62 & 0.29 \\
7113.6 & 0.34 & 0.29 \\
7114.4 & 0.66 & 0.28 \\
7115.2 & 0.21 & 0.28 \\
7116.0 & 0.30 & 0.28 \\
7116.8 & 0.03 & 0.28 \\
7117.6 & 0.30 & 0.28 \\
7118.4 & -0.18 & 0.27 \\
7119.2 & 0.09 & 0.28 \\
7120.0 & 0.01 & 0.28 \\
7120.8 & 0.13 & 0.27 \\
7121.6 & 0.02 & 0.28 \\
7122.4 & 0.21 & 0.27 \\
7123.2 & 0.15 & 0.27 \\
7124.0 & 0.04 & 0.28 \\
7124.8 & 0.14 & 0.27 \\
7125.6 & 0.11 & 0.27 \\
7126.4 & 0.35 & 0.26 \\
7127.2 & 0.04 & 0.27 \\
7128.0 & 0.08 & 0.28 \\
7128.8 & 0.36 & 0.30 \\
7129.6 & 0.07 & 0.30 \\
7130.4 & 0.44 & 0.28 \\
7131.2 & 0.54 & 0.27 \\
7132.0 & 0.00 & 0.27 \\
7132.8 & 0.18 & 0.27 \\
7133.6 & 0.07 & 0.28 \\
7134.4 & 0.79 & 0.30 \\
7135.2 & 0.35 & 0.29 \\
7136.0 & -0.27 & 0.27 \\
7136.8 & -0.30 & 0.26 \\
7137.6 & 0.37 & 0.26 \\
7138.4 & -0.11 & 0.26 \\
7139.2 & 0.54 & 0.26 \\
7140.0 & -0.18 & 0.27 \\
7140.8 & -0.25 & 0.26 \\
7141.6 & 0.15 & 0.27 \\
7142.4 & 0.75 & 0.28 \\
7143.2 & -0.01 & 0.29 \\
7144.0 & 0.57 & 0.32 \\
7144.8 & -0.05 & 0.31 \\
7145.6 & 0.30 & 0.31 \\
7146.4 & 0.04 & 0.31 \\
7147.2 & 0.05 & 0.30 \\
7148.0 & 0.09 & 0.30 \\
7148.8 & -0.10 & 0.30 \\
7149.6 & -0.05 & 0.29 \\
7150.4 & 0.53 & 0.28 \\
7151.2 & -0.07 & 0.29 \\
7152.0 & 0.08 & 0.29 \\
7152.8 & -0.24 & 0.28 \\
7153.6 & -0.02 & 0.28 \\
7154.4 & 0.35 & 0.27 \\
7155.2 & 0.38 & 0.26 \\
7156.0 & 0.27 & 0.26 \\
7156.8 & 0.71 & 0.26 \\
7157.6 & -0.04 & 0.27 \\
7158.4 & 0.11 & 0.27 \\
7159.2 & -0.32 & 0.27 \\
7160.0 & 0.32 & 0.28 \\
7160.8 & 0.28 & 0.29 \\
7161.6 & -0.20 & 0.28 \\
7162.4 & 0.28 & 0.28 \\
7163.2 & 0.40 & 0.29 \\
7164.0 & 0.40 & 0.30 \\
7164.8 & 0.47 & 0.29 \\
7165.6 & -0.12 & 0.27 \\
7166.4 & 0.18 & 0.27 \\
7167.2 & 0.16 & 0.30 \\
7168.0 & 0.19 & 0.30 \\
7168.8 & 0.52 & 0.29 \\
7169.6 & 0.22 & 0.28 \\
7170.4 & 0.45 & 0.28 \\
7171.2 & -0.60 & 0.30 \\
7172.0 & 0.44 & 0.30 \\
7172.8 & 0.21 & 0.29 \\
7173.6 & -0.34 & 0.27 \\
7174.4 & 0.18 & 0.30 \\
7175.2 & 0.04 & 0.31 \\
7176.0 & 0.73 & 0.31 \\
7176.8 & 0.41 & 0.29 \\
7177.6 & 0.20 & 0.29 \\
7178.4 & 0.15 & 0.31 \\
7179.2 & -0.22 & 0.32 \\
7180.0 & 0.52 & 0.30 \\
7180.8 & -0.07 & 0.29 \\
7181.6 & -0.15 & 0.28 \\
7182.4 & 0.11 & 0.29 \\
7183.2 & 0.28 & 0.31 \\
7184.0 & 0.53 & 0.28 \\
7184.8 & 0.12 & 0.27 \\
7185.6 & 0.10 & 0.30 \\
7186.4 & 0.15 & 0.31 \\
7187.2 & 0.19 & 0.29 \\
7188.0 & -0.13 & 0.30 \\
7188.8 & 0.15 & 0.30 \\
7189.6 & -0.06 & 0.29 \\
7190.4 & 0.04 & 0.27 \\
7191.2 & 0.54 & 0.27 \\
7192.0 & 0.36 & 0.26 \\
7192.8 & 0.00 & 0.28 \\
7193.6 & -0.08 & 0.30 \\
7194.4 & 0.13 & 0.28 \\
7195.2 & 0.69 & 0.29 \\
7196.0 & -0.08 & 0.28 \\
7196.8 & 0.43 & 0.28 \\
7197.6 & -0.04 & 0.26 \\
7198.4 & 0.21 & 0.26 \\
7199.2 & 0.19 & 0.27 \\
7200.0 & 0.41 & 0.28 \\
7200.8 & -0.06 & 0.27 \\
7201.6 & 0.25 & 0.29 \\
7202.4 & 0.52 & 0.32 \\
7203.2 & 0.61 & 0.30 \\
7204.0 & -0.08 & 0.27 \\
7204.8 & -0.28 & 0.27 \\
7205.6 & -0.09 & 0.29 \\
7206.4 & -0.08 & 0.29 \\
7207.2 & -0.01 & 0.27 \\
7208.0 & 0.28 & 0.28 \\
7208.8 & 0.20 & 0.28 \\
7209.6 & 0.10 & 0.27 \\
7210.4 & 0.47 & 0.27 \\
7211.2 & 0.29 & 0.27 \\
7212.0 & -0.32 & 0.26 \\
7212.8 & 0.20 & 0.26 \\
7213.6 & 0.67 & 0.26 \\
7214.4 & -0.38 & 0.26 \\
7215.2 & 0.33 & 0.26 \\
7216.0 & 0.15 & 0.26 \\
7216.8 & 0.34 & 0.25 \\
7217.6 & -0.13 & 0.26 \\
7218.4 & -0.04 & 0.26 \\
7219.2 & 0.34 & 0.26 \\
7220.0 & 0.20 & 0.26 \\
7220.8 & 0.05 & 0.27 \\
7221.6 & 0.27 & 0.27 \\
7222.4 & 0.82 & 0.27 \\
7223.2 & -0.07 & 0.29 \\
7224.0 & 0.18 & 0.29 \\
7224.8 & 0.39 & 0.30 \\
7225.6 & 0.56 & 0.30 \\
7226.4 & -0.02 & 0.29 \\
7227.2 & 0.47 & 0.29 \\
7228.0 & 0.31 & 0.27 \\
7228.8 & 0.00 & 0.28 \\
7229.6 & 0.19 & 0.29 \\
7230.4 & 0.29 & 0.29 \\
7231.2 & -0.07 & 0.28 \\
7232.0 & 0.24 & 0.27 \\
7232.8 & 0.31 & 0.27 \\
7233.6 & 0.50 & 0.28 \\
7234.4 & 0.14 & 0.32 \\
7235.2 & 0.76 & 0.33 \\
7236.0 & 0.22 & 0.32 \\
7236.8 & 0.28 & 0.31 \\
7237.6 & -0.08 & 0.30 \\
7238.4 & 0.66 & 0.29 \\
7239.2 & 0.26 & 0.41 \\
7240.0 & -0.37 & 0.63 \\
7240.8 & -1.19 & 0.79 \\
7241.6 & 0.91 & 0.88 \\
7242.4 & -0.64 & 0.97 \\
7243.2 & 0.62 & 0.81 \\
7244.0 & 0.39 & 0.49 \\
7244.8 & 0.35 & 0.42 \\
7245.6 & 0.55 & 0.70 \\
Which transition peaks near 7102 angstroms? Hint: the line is [O II]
